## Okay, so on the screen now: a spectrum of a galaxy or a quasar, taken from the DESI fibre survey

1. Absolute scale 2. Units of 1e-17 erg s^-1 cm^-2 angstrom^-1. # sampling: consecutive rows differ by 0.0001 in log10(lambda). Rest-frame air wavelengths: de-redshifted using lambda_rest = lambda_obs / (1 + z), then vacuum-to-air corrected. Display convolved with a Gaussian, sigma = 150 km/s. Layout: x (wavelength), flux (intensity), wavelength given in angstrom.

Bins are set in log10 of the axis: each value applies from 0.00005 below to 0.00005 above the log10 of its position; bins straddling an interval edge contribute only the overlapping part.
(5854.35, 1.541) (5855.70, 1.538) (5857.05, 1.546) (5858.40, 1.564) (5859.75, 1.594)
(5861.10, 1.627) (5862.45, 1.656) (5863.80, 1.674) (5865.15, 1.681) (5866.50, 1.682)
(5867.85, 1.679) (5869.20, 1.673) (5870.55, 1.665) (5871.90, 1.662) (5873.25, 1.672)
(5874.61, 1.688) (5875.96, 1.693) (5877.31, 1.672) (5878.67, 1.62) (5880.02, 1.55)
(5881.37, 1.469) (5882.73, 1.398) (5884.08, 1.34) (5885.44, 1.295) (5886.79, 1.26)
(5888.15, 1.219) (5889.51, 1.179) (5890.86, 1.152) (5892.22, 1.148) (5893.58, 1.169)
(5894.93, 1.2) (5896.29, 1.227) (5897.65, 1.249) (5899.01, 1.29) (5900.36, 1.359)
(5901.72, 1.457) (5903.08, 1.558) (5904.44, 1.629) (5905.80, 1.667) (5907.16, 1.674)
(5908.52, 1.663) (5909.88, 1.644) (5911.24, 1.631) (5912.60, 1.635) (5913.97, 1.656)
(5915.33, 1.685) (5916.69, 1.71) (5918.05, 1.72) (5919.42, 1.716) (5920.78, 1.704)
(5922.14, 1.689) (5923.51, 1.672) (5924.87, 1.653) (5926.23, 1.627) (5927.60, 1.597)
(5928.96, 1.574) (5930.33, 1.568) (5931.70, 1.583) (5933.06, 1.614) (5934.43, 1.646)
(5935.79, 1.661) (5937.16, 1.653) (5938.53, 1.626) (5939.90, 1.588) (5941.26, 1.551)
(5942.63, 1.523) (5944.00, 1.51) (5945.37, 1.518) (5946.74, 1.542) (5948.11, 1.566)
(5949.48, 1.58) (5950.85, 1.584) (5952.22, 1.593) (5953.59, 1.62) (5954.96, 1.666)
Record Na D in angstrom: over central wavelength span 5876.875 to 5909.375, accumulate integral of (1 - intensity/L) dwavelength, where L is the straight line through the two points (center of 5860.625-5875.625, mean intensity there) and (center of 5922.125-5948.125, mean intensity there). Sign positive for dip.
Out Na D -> 4.9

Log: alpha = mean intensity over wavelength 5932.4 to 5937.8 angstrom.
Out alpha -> 1.64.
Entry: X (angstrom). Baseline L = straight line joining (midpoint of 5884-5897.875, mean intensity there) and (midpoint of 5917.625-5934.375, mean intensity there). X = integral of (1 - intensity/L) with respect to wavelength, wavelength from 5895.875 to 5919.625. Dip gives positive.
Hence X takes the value -2.4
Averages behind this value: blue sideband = 1.22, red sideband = 1.64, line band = 1.57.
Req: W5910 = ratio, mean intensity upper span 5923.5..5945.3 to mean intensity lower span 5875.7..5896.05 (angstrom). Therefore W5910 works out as 1.19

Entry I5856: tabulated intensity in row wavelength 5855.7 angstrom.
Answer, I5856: 1.538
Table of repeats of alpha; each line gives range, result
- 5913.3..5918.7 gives 1.69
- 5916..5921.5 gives 1.71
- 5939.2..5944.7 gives 1.54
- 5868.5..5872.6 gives 1.67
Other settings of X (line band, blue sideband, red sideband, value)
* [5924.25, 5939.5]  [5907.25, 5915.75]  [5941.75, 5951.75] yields -0.26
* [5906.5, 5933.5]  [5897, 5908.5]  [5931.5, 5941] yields -1.55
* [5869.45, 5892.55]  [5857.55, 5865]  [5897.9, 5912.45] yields 1.93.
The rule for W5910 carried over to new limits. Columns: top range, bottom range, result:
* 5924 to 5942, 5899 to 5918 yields 1.00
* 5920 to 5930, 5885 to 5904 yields 1.29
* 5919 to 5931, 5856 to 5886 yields 1.03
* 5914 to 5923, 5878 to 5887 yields 1.19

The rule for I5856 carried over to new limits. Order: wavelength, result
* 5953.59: 1.62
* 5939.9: 1.588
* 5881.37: 1.469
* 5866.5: 1.682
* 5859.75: 1.594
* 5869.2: 1.673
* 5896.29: 1.227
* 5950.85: 1.584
